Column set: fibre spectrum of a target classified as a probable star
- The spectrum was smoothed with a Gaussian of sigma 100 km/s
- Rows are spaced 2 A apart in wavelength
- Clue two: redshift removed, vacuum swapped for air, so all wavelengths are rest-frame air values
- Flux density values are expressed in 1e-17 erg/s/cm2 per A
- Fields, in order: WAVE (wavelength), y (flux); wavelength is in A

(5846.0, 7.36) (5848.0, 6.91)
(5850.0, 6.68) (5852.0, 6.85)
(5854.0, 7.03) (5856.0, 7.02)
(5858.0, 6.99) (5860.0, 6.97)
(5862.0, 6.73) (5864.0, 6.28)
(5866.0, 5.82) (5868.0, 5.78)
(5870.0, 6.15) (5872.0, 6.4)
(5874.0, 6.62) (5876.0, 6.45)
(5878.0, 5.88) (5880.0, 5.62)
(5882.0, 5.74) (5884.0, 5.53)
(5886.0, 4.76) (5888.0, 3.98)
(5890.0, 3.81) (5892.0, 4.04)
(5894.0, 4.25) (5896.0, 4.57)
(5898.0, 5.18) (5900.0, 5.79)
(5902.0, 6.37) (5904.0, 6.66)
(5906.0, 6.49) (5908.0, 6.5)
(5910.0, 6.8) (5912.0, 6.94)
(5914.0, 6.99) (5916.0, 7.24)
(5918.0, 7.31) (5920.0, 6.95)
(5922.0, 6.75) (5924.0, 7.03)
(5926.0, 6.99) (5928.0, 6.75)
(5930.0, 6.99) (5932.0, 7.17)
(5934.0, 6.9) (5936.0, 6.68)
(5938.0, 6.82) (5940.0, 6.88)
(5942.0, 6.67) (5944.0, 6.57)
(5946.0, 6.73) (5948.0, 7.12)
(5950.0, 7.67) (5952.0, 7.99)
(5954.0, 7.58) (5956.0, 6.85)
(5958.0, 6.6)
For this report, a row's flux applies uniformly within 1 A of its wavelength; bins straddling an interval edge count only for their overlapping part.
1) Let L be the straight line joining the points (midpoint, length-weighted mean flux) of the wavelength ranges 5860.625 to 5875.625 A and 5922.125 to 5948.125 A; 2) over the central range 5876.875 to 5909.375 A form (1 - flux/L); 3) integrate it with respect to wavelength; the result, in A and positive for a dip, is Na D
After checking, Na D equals 5.78 A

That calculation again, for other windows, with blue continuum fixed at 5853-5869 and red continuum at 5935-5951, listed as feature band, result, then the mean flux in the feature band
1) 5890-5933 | 3.0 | 6.31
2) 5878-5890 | 2.9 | 5.08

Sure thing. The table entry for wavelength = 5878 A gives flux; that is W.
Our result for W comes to 5.88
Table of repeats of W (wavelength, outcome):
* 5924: 7.03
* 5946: 6.73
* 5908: 6.5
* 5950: 7.67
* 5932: 7.17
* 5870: 6.15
